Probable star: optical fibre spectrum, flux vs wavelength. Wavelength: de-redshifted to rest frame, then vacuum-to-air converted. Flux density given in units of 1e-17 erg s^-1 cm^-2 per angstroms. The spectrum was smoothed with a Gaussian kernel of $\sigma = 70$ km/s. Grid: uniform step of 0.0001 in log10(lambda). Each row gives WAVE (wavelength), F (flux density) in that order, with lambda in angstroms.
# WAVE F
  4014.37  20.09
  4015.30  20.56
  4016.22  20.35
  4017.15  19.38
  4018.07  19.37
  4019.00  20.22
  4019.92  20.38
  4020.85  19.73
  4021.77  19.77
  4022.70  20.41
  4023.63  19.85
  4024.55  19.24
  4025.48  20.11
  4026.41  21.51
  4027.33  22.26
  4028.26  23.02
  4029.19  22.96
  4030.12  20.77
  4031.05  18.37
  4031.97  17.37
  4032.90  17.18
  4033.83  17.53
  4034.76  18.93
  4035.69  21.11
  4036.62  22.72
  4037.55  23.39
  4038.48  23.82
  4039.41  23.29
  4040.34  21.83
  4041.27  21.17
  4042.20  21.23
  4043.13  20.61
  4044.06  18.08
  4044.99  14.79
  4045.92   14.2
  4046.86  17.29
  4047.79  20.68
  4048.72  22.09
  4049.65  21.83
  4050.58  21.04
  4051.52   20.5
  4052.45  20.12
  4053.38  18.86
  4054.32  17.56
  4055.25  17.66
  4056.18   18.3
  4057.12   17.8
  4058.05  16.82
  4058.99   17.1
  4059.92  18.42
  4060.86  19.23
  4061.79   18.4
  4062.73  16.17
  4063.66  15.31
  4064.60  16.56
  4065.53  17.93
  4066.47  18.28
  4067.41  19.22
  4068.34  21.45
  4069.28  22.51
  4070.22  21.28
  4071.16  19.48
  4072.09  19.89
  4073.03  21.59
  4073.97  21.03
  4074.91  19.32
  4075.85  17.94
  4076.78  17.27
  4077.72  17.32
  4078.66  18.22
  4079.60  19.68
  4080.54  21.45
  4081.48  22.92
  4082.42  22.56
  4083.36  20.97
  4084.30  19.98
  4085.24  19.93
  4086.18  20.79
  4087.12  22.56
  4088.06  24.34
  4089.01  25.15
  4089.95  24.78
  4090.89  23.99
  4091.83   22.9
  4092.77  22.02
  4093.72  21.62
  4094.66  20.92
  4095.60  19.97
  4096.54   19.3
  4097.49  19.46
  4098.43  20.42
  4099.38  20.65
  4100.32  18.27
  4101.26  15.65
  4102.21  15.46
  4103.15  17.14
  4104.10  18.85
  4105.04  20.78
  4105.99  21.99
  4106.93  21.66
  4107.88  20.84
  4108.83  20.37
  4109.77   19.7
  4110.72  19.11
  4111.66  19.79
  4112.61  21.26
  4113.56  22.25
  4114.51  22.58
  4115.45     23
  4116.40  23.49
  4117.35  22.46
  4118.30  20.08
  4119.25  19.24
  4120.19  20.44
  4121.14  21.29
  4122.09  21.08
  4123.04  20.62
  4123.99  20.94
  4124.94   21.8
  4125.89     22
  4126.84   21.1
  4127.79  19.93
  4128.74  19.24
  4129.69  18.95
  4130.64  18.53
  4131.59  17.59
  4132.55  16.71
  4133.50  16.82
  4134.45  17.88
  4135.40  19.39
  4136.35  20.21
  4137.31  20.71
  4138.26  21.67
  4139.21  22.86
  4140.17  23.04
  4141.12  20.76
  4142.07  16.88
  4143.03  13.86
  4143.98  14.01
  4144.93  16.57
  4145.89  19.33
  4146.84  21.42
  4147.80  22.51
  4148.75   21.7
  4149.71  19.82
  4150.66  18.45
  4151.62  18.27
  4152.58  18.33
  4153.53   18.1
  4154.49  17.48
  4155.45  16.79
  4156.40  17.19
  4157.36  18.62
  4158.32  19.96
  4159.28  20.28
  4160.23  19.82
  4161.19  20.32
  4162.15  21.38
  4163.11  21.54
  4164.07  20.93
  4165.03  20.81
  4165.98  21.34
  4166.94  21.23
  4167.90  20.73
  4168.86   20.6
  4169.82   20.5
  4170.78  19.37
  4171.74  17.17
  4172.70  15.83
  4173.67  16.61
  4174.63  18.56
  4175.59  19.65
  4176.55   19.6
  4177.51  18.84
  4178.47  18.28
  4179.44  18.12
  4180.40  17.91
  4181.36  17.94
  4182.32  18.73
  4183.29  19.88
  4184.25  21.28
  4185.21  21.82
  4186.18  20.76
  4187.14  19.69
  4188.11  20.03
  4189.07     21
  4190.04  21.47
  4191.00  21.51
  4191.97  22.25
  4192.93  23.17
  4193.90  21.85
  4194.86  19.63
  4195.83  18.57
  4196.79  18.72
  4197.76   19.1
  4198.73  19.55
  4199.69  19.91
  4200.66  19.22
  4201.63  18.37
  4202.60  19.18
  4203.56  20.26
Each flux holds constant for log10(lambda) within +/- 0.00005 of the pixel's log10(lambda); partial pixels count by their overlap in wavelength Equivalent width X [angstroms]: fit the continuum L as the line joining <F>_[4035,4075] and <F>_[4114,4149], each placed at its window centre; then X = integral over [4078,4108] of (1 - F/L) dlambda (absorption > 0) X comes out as -1.5 angstroms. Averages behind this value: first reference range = 19.5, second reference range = 20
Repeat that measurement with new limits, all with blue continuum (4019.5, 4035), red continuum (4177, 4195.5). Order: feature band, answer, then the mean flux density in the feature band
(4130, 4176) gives 2.16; 19.2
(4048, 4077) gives 1.35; 19.1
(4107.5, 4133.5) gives -0.46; 20.5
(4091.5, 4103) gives 0.27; 19.6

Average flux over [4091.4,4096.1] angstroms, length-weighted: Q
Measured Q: 21.5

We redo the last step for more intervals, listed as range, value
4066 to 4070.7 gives 20.5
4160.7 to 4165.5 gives 21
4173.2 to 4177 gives 18.6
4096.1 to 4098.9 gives 19.7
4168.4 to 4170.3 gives 20.6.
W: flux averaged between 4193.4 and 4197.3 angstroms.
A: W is 19.7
